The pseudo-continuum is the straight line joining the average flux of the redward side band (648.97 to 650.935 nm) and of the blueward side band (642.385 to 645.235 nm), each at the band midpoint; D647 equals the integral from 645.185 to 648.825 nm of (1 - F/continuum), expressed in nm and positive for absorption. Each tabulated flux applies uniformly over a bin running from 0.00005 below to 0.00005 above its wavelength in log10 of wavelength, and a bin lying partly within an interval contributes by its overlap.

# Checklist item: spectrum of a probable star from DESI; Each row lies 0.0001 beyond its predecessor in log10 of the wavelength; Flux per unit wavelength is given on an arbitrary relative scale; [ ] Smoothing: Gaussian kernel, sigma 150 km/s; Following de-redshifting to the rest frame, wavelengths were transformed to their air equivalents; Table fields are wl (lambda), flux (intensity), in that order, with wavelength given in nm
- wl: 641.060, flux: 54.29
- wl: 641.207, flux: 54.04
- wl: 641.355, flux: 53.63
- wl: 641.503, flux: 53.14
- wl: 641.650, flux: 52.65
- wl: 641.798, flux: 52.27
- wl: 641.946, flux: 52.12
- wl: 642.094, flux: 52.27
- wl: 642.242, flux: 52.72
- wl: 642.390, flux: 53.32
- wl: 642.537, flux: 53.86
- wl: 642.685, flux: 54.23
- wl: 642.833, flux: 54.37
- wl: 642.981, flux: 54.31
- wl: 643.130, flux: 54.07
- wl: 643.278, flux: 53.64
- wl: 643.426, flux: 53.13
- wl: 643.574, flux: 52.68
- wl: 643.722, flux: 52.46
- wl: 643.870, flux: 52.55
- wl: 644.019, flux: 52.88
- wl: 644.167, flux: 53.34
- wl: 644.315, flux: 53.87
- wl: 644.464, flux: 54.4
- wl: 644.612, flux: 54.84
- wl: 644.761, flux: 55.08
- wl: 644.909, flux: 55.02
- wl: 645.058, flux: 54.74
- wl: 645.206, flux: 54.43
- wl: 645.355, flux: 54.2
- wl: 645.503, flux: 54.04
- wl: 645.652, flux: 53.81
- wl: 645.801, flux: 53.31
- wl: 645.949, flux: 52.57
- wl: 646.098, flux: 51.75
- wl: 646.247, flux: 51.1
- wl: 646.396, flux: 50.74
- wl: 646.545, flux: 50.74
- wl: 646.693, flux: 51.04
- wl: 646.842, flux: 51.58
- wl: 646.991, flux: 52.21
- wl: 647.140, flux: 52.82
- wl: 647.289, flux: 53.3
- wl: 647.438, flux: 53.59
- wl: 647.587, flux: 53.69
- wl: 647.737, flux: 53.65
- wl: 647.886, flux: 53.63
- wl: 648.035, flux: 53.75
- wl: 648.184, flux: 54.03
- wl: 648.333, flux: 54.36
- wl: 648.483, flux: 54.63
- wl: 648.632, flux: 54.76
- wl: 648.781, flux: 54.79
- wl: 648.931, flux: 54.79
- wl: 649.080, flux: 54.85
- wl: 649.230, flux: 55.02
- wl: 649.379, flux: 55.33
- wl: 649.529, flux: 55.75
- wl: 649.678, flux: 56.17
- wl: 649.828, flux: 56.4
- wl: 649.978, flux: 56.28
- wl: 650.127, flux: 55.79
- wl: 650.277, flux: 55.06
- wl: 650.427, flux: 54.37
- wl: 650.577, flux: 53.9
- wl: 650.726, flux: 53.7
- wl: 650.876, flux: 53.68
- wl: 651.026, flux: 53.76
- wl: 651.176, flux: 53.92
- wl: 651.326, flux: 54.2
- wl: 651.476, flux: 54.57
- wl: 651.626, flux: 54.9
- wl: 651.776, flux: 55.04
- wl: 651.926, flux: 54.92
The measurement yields 0.09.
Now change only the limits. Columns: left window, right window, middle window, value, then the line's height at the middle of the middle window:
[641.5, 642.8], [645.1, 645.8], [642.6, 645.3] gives -0.02 nm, 53.6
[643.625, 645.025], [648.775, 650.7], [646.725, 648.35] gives 0.04 nm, 54.7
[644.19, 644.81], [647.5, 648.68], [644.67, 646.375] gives 0.02 nm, 54.3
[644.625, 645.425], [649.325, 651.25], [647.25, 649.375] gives 0.02 nm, 54.8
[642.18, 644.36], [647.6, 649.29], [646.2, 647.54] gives 0.05 nm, 54.1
